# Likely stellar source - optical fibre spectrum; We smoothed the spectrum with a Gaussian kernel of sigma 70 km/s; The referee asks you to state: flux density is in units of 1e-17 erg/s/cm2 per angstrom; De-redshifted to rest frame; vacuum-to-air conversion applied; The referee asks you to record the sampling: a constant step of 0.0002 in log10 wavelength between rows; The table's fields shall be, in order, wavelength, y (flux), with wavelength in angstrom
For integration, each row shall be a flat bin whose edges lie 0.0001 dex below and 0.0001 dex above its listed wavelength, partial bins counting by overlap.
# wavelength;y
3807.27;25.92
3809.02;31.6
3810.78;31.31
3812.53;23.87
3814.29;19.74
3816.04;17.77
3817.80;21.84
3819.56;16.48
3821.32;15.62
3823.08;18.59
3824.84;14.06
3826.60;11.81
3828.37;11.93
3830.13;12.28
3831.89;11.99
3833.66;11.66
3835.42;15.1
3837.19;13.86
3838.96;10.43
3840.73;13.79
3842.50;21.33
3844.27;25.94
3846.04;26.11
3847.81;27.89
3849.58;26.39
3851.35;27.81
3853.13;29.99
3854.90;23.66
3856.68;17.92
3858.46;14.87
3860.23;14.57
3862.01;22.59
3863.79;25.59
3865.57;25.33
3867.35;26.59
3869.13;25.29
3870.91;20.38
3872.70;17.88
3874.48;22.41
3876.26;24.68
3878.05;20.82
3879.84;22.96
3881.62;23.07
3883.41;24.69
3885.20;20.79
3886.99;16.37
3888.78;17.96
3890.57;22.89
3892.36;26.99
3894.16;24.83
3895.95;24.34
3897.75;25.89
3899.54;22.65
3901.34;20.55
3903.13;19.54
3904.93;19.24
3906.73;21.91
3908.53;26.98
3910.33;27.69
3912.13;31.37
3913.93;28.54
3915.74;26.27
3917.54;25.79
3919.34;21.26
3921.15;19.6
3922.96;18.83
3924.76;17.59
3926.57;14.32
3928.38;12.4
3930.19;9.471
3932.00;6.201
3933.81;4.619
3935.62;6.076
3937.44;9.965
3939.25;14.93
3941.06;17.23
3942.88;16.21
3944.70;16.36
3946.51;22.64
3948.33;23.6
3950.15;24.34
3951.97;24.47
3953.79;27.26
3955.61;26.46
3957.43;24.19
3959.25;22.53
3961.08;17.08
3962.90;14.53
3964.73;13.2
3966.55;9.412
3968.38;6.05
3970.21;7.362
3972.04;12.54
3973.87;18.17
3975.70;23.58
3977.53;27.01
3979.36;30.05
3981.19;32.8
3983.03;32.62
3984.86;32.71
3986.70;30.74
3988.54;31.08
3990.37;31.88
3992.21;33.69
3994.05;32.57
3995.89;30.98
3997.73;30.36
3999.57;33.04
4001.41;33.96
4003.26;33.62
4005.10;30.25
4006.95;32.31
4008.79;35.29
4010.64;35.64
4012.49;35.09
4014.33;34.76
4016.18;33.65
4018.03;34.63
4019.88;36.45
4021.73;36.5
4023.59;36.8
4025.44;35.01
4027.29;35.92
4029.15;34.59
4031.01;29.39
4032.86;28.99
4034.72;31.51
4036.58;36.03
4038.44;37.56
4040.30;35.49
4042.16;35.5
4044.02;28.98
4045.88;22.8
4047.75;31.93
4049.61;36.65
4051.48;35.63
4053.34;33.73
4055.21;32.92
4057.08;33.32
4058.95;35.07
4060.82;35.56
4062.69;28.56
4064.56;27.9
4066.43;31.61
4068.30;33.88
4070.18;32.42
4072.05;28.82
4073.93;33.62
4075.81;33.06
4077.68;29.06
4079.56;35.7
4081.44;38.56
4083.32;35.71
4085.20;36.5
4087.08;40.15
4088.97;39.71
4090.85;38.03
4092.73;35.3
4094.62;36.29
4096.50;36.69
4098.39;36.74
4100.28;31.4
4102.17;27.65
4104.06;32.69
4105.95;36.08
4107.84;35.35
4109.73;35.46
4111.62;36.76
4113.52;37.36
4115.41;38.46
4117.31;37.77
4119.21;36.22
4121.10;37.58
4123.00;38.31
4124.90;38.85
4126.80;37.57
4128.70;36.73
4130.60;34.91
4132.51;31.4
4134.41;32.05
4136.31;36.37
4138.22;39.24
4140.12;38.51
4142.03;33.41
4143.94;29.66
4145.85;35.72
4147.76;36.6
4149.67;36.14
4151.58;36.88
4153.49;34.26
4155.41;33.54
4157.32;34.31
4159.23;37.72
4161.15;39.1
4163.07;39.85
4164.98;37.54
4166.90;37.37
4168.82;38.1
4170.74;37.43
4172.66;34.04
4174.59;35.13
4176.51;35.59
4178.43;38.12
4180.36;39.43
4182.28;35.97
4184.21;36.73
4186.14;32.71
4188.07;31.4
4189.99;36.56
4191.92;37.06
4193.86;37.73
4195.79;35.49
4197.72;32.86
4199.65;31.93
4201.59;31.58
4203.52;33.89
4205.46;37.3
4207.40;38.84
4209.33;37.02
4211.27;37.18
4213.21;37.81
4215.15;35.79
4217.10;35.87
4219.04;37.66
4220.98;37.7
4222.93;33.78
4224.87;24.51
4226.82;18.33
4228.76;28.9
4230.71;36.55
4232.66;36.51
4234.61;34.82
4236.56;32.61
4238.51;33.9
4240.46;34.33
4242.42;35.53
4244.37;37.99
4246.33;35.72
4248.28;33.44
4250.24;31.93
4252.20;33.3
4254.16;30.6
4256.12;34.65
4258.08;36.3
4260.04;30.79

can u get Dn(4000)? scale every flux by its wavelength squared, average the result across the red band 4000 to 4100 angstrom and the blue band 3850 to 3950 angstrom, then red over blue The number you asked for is 1.8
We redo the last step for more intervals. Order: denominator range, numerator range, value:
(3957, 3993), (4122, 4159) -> 1.71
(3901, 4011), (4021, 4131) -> 1.62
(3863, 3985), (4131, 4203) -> 1.95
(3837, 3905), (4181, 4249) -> 1.85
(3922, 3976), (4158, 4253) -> 2.49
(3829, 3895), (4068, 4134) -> 1.90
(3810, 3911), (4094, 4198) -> 1.98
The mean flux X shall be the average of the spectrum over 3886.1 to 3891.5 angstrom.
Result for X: 19.1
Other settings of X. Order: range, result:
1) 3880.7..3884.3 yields 23.9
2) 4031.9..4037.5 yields 32.2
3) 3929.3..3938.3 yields 7.25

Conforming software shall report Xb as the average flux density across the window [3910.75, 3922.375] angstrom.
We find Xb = 25.4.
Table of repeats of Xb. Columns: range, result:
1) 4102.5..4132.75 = 36.3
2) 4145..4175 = 36.5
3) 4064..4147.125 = 35.2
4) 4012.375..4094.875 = 34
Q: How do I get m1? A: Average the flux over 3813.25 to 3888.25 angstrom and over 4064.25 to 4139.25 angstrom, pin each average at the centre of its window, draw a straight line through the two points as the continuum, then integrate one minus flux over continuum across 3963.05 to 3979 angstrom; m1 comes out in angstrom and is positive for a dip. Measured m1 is 7.1 angstrom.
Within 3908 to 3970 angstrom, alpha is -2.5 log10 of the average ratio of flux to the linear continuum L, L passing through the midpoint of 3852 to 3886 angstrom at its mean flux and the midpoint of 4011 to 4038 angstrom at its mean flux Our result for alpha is 0.44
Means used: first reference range 22.4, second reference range 34.3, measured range 18.3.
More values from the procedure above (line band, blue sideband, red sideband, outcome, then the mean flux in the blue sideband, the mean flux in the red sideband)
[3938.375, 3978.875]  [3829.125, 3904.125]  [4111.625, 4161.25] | 0.37 mag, 21.2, 36.1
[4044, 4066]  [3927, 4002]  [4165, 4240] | -0.21 mag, 21.3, 34.9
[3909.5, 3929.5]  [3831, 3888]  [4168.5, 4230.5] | 0.07 mag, 21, 34.7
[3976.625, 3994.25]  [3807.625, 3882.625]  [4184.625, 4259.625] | -0.22 mag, 20.5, 34.2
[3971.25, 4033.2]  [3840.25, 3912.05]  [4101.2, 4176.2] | -0.09 mag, 22.9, 35.9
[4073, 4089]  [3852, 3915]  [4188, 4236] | -0.19 mag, 22.9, 34.3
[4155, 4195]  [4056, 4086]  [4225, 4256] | -0.11 mag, 33.1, 32.8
